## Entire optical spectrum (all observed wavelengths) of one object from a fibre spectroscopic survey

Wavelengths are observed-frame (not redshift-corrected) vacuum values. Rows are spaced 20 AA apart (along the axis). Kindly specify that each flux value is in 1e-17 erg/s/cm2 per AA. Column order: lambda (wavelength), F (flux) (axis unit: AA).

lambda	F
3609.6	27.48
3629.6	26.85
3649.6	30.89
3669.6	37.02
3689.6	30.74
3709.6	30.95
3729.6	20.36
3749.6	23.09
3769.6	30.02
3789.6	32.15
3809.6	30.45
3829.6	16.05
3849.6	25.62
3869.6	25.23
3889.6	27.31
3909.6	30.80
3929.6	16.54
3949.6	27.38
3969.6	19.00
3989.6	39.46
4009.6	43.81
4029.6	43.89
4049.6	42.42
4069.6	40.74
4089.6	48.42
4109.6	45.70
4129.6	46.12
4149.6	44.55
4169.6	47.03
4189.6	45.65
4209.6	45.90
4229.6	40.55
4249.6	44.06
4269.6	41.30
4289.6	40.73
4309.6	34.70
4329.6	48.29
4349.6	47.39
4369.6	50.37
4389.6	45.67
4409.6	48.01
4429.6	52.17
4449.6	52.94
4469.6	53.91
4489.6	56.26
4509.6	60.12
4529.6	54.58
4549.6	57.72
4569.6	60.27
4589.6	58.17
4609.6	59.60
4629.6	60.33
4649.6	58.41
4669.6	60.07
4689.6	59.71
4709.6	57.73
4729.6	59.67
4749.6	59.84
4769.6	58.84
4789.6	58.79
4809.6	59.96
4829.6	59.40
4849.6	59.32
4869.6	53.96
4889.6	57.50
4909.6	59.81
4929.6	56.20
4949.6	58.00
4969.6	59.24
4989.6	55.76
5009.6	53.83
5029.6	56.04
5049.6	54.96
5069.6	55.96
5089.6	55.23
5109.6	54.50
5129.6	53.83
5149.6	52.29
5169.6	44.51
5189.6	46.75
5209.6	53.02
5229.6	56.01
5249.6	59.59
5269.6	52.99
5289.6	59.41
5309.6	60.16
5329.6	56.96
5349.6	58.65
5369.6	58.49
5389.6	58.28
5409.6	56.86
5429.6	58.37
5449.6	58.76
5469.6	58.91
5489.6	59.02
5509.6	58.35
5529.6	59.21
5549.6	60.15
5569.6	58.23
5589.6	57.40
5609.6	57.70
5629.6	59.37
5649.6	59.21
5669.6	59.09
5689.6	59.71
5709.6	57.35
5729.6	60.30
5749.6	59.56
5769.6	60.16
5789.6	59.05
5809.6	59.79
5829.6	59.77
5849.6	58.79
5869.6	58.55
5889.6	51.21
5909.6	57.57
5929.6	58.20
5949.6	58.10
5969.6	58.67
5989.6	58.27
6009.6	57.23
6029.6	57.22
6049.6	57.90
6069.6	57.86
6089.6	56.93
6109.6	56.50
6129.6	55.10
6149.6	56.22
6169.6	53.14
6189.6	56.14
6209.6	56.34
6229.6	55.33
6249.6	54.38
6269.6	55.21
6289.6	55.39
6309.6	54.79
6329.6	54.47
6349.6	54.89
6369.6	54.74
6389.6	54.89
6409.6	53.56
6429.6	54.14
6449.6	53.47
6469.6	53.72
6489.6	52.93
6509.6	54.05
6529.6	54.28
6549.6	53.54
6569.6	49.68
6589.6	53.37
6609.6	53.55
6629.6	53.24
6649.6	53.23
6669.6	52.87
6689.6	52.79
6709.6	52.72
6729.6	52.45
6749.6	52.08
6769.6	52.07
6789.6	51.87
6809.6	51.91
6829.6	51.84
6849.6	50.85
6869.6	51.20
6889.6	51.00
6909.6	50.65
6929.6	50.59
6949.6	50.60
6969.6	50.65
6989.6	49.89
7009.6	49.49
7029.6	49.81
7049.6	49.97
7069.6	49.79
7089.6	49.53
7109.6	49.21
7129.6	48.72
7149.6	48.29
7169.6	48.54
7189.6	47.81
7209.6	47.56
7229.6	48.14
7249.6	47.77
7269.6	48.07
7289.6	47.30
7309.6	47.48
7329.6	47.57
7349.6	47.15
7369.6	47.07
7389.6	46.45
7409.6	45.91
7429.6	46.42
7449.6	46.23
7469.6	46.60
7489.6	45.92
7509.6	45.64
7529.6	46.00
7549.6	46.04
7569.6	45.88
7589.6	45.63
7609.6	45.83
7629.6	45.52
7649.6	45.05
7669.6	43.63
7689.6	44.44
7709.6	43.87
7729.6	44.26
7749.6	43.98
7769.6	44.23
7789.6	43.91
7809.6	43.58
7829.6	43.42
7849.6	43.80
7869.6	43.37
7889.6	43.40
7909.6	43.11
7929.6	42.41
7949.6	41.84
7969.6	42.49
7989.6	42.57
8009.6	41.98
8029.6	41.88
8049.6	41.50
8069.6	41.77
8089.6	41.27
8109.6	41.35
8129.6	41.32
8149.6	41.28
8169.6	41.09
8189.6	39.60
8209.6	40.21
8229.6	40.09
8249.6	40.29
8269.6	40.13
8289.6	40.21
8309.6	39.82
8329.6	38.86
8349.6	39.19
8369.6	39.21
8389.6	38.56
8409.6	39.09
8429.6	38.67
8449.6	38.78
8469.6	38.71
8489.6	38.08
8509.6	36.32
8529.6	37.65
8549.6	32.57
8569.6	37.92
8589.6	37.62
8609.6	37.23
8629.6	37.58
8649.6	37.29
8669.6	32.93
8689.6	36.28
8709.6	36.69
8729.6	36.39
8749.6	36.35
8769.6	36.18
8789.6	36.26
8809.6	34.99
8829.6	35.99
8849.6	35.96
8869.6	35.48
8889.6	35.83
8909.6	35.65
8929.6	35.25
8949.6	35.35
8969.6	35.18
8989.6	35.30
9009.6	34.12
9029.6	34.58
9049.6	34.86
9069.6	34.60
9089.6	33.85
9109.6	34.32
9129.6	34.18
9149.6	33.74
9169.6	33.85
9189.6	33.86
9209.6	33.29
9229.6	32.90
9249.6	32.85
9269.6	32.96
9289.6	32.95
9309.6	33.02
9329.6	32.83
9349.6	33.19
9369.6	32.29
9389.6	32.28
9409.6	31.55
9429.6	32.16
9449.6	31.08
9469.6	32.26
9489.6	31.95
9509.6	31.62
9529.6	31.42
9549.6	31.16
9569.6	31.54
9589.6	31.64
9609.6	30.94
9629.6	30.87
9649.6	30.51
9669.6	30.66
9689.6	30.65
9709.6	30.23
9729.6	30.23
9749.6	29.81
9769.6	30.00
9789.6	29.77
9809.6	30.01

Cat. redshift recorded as 0.000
